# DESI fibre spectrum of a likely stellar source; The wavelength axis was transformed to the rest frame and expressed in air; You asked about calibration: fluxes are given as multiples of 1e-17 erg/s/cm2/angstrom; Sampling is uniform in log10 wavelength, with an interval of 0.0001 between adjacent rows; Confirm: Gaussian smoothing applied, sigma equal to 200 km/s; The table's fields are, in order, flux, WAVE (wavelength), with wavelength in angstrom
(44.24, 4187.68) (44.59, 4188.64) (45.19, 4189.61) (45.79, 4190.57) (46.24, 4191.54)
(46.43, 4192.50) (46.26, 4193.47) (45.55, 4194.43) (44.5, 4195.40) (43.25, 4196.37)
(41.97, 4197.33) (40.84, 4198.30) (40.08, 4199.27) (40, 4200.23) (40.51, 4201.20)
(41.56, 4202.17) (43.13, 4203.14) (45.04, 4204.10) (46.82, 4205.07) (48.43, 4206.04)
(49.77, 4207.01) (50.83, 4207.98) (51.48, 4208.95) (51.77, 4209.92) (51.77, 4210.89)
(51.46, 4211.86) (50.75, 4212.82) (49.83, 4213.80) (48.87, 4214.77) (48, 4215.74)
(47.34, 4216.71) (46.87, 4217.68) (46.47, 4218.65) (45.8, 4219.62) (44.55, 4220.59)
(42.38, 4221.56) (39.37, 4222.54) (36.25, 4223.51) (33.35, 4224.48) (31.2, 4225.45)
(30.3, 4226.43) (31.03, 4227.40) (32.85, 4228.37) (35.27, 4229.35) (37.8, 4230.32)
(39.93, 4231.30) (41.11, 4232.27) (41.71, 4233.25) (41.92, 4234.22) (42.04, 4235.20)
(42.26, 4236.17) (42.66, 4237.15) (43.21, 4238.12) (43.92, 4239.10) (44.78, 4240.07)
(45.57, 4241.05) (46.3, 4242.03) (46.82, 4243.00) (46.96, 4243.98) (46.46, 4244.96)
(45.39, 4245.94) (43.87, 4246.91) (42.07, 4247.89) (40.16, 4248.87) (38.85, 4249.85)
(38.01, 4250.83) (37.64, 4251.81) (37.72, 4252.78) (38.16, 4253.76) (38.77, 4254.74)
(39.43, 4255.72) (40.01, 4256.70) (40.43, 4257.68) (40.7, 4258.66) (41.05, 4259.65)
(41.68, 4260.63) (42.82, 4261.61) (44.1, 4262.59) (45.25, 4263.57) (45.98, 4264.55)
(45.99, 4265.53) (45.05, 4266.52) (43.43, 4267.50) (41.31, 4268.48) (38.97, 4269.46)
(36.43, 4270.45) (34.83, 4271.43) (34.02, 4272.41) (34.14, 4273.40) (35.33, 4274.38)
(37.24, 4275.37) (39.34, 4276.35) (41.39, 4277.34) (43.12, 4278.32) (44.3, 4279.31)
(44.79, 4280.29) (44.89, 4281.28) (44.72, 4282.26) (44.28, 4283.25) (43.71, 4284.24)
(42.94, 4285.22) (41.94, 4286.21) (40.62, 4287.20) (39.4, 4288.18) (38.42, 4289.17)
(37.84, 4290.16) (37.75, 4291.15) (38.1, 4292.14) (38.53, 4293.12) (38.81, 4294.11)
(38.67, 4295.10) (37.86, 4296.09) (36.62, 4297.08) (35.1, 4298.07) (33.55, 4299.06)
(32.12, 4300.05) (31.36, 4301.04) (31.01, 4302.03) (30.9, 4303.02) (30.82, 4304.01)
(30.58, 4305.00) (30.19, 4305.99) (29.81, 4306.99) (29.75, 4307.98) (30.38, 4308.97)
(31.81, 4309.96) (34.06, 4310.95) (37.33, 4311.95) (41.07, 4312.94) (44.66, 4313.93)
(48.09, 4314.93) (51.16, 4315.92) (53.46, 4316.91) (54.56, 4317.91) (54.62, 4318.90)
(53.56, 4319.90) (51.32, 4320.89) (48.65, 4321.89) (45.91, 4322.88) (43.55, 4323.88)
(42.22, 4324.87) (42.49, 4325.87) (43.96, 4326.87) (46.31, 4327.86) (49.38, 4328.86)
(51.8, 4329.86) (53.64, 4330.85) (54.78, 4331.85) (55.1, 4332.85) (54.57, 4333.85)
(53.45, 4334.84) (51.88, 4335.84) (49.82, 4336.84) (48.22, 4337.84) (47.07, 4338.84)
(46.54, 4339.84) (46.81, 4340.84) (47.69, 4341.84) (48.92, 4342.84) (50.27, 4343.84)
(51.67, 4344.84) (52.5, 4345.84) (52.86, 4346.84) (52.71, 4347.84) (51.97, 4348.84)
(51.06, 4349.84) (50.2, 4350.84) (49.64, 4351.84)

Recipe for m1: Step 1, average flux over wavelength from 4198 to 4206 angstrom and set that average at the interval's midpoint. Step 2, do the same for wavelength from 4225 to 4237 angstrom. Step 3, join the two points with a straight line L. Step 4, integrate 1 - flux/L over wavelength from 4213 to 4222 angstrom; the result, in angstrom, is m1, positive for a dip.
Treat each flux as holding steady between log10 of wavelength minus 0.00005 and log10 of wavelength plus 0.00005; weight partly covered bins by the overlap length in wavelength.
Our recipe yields -1.6 angstrom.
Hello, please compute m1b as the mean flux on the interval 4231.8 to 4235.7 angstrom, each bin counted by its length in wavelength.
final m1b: 41.7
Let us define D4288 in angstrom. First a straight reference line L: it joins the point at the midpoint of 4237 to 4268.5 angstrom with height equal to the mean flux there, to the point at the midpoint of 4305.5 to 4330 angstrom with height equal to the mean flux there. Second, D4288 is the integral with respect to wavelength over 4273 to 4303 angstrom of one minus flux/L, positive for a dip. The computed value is 3.0 angstrom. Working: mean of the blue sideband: 42.6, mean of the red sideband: 43.5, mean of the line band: 38.8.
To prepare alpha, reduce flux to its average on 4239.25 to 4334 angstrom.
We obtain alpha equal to 41.5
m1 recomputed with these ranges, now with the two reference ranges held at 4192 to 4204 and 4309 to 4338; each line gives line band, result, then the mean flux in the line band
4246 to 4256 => 1.2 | 39.8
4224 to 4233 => 1.9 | 34.9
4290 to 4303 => 3.1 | 35.7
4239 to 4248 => -0.1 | 45.4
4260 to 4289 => 2.8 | 41.4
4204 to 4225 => -1.5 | 46.7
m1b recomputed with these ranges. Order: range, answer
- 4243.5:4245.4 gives 46.6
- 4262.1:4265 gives 45.2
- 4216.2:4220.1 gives 46.7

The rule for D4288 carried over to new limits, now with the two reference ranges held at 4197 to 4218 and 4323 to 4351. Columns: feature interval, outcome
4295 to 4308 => 4.3 angstrom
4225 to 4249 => 3.2 angstrom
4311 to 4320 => 0.3 angstrom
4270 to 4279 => 2.0 angstrom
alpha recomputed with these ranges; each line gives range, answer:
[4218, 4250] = 41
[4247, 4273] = 40.5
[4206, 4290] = 42.2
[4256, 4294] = 40.9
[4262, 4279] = 40.4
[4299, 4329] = 40.6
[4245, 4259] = 40.3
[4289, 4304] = 35.6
